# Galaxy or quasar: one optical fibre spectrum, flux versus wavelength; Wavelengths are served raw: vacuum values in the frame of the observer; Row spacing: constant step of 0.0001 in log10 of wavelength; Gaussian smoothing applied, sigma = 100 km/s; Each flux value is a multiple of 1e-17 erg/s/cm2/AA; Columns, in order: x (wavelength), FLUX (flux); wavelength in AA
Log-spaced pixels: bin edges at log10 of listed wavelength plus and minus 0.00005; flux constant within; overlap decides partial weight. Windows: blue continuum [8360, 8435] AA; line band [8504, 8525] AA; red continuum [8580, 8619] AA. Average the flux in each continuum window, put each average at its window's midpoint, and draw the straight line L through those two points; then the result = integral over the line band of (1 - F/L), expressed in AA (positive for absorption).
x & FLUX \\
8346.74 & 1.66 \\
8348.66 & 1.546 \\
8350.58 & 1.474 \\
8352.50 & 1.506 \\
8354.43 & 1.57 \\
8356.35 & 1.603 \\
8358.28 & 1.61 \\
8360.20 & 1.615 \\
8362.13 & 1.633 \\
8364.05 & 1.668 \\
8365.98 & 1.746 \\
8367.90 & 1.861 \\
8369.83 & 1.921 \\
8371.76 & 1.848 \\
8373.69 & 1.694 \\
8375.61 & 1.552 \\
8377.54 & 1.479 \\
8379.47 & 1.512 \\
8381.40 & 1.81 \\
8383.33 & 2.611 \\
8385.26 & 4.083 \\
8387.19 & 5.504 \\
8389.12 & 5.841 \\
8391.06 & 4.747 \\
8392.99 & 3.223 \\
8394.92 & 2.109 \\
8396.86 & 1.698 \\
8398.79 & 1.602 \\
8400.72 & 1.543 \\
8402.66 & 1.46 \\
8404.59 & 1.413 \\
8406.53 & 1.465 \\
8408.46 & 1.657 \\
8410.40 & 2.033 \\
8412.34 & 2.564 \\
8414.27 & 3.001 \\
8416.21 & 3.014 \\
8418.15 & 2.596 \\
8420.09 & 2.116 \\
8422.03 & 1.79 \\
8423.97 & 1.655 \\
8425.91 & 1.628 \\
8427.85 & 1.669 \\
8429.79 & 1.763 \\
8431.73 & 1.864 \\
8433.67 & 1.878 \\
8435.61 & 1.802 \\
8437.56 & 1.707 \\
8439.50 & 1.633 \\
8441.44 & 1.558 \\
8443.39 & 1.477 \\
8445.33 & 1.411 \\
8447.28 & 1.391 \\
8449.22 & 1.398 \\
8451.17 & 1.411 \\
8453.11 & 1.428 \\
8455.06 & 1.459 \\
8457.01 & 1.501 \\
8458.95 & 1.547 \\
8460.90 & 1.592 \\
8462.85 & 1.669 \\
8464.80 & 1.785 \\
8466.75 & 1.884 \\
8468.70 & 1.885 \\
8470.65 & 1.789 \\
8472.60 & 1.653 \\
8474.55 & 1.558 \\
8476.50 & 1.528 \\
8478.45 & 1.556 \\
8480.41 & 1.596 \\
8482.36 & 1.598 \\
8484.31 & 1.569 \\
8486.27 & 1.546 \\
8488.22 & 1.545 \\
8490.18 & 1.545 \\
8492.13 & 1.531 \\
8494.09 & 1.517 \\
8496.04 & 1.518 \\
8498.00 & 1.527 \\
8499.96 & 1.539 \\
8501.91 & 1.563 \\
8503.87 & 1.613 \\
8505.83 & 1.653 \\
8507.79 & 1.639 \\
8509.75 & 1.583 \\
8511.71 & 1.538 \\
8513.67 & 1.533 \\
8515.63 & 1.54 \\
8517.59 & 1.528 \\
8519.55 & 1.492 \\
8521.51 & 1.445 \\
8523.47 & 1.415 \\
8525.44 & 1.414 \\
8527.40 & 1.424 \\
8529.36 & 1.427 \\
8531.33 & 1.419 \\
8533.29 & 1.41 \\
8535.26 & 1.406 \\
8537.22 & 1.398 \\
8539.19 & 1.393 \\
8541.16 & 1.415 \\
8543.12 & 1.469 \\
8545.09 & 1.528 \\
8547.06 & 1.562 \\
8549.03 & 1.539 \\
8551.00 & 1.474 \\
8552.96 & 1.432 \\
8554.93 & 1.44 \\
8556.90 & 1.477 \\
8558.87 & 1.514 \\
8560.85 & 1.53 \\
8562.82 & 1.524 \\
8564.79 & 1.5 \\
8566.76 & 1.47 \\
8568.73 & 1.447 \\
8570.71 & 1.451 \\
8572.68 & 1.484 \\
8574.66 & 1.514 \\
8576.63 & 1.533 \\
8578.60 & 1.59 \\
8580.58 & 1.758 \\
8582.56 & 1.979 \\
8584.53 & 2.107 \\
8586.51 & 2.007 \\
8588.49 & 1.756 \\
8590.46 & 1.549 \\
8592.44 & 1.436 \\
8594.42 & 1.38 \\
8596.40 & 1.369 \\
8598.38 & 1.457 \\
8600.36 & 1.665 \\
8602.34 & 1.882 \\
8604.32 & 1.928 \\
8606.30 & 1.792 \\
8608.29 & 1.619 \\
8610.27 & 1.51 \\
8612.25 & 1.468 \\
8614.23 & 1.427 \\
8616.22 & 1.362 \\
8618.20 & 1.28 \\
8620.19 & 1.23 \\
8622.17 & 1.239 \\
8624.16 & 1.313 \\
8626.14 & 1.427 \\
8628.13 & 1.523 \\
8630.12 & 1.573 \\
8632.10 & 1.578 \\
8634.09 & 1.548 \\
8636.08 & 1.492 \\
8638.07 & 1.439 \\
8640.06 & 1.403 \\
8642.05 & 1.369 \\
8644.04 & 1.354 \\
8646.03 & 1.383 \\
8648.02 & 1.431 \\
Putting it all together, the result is 3.9 AA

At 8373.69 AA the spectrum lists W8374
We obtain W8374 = 1.694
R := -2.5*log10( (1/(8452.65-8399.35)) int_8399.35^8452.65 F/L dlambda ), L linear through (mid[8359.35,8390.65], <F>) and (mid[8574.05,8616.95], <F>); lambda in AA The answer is 0.24 mag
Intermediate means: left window 2.44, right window 1.64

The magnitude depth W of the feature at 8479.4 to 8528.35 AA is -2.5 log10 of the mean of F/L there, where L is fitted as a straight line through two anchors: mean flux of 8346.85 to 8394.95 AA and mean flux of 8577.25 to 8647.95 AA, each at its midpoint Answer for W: 0.22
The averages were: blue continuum 2.3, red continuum 1.55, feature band 1.54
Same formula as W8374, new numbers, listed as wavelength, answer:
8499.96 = 1.539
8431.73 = 1.864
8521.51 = 1.445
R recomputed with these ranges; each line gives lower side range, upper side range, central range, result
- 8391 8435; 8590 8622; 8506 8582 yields 0.13 mag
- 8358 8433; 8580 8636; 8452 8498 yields 0.23 mag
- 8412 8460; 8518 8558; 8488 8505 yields 0.03 mag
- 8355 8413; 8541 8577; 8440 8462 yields 0.30 mag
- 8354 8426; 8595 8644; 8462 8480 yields 0.16 mag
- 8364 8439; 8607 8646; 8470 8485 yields 0.22 mag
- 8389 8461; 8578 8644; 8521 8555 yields 0.18 mag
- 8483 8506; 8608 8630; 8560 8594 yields -0.12 mag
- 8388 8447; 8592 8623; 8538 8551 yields 0.16 mag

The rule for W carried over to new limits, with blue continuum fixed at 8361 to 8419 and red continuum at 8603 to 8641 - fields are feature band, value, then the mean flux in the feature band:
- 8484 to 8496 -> 0.276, 1.54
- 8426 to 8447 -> 0.296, 1.66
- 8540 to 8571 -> 0.169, 1.49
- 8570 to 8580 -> 0.092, 1.53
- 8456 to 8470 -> 0.223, 1.7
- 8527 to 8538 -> 0.276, 1.41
